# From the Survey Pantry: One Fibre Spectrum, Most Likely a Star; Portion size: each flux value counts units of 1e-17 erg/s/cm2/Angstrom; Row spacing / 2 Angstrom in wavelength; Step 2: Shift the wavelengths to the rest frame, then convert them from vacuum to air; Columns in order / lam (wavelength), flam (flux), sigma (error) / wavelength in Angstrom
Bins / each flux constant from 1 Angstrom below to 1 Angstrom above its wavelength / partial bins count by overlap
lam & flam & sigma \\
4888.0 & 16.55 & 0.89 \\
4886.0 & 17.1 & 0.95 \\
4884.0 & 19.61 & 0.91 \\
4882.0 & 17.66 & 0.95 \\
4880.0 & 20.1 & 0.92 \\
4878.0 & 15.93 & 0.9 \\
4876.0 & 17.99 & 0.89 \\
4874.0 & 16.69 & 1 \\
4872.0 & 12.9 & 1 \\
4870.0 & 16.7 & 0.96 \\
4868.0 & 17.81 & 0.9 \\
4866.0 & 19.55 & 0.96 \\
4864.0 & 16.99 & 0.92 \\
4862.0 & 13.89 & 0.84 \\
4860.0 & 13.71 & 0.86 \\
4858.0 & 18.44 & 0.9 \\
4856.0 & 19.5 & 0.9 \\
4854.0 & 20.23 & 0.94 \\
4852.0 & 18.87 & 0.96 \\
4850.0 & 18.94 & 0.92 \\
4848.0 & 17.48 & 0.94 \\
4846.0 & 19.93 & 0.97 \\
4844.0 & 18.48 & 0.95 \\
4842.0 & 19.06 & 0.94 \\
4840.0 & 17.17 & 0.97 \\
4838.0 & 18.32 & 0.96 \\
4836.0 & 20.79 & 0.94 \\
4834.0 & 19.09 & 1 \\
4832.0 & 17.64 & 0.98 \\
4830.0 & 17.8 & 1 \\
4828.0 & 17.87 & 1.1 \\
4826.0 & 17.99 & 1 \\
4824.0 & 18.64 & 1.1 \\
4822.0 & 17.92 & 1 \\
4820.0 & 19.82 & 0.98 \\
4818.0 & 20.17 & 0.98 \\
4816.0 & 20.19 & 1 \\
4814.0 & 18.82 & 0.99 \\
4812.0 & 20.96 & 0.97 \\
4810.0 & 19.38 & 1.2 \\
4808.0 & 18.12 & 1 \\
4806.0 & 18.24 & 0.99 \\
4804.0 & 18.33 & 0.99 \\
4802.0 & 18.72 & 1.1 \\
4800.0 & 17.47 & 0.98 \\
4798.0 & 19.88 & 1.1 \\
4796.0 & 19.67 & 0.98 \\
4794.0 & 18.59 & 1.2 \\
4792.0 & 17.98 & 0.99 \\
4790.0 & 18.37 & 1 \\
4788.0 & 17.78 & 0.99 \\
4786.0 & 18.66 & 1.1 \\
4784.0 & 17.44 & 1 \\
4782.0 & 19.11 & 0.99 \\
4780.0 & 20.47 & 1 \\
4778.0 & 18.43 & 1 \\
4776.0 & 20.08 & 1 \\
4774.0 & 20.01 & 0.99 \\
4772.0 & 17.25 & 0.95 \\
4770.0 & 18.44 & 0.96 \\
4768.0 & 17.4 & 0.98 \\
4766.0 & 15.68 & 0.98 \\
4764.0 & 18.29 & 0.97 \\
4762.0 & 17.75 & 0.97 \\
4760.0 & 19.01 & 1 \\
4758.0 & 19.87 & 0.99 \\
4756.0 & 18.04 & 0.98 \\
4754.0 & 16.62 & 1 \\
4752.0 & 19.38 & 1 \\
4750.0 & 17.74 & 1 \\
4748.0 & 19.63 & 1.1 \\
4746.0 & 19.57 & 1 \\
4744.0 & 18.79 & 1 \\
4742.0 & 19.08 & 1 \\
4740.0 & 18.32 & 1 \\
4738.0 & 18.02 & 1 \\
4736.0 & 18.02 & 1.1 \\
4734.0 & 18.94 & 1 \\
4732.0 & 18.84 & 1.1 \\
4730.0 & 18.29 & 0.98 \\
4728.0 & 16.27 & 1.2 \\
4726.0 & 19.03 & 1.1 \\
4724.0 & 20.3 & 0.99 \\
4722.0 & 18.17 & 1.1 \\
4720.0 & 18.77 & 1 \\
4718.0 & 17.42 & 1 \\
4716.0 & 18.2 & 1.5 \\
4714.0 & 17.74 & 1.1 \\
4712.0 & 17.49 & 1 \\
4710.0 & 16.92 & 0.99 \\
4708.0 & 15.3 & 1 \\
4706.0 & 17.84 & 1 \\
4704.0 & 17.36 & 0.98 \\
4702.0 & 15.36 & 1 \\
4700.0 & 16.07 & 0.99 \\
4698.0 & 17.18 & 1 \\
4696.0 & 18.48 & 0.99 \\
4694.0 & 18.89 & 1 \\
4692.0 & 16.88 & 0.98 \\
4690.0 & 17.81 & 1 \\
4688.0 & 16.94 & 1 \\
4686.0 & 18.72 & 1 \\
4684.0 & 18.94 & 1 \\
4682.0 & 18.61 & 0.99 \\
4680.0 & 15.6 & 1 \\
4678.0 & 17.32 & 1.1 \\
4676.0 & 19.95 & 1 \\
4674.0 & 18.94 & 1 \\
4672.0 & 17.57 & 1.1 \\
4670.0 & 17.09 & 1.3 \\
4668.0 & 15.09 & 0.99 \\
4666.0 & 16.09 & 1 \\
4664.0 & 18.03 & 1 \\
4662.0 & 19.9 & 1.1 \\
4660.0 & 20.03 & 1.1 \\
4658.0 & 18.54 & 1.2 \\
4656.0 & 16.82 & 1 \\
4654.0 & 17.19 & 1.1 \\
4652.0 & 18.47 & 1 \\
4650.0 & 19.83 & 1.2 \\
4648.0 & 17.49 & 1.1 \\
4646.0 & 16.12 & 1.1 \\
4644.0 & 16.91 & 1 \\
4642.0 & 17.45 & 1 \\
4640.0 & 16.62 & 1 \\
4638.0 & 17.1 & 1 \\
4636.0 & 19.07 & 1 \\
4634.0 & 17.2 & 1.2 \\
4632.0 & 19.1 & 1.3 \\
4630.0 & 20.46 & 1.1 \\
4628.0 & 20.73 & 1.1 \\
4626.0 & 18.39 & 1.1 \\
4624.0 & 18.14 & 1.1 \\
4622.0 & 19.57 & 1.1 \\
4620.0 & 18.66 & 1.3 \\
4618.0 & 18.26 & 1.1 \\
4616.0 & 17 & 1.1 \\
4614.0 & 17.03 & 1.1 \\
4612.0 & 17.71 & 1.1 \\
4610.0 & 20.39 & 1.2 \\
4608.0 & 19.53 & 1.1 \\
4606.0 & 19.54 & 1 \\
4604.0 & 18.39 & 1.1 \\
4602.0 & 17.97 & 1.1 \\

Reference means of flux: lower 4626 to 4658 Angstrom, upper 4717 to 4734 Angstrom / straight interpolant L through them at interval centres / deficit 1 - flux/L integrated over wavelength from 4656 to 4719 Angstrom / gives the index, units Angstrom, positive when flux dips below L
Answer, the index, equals 2.2 Angstrom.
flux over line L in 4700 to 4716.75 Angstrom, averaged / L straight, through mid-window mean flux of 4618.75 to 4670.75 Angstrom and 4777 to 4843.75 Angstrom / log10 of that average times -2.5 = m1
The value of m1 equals 0.09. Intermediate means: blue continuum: 18.1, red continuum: 18.8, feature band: 17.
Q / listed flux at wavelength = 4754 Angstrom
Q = 16.62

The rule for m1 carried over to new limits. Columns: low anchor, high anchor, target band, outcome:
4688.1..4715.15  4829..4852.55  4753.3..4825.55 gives -0.03 mag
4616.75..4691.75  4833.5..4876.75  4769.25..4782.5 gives -0.07 mag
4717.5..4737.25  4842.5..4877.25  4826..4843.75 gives -0.04 mag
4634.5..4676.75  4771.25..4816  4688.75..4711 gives 0.06 mag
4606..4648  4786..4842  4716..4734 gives 0.01 mag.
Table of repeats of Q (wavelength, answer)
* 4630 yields 20.46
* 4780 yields 20.47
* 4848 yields 17.48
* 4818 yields 20.17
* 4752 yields 19.38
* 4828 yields 17.87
